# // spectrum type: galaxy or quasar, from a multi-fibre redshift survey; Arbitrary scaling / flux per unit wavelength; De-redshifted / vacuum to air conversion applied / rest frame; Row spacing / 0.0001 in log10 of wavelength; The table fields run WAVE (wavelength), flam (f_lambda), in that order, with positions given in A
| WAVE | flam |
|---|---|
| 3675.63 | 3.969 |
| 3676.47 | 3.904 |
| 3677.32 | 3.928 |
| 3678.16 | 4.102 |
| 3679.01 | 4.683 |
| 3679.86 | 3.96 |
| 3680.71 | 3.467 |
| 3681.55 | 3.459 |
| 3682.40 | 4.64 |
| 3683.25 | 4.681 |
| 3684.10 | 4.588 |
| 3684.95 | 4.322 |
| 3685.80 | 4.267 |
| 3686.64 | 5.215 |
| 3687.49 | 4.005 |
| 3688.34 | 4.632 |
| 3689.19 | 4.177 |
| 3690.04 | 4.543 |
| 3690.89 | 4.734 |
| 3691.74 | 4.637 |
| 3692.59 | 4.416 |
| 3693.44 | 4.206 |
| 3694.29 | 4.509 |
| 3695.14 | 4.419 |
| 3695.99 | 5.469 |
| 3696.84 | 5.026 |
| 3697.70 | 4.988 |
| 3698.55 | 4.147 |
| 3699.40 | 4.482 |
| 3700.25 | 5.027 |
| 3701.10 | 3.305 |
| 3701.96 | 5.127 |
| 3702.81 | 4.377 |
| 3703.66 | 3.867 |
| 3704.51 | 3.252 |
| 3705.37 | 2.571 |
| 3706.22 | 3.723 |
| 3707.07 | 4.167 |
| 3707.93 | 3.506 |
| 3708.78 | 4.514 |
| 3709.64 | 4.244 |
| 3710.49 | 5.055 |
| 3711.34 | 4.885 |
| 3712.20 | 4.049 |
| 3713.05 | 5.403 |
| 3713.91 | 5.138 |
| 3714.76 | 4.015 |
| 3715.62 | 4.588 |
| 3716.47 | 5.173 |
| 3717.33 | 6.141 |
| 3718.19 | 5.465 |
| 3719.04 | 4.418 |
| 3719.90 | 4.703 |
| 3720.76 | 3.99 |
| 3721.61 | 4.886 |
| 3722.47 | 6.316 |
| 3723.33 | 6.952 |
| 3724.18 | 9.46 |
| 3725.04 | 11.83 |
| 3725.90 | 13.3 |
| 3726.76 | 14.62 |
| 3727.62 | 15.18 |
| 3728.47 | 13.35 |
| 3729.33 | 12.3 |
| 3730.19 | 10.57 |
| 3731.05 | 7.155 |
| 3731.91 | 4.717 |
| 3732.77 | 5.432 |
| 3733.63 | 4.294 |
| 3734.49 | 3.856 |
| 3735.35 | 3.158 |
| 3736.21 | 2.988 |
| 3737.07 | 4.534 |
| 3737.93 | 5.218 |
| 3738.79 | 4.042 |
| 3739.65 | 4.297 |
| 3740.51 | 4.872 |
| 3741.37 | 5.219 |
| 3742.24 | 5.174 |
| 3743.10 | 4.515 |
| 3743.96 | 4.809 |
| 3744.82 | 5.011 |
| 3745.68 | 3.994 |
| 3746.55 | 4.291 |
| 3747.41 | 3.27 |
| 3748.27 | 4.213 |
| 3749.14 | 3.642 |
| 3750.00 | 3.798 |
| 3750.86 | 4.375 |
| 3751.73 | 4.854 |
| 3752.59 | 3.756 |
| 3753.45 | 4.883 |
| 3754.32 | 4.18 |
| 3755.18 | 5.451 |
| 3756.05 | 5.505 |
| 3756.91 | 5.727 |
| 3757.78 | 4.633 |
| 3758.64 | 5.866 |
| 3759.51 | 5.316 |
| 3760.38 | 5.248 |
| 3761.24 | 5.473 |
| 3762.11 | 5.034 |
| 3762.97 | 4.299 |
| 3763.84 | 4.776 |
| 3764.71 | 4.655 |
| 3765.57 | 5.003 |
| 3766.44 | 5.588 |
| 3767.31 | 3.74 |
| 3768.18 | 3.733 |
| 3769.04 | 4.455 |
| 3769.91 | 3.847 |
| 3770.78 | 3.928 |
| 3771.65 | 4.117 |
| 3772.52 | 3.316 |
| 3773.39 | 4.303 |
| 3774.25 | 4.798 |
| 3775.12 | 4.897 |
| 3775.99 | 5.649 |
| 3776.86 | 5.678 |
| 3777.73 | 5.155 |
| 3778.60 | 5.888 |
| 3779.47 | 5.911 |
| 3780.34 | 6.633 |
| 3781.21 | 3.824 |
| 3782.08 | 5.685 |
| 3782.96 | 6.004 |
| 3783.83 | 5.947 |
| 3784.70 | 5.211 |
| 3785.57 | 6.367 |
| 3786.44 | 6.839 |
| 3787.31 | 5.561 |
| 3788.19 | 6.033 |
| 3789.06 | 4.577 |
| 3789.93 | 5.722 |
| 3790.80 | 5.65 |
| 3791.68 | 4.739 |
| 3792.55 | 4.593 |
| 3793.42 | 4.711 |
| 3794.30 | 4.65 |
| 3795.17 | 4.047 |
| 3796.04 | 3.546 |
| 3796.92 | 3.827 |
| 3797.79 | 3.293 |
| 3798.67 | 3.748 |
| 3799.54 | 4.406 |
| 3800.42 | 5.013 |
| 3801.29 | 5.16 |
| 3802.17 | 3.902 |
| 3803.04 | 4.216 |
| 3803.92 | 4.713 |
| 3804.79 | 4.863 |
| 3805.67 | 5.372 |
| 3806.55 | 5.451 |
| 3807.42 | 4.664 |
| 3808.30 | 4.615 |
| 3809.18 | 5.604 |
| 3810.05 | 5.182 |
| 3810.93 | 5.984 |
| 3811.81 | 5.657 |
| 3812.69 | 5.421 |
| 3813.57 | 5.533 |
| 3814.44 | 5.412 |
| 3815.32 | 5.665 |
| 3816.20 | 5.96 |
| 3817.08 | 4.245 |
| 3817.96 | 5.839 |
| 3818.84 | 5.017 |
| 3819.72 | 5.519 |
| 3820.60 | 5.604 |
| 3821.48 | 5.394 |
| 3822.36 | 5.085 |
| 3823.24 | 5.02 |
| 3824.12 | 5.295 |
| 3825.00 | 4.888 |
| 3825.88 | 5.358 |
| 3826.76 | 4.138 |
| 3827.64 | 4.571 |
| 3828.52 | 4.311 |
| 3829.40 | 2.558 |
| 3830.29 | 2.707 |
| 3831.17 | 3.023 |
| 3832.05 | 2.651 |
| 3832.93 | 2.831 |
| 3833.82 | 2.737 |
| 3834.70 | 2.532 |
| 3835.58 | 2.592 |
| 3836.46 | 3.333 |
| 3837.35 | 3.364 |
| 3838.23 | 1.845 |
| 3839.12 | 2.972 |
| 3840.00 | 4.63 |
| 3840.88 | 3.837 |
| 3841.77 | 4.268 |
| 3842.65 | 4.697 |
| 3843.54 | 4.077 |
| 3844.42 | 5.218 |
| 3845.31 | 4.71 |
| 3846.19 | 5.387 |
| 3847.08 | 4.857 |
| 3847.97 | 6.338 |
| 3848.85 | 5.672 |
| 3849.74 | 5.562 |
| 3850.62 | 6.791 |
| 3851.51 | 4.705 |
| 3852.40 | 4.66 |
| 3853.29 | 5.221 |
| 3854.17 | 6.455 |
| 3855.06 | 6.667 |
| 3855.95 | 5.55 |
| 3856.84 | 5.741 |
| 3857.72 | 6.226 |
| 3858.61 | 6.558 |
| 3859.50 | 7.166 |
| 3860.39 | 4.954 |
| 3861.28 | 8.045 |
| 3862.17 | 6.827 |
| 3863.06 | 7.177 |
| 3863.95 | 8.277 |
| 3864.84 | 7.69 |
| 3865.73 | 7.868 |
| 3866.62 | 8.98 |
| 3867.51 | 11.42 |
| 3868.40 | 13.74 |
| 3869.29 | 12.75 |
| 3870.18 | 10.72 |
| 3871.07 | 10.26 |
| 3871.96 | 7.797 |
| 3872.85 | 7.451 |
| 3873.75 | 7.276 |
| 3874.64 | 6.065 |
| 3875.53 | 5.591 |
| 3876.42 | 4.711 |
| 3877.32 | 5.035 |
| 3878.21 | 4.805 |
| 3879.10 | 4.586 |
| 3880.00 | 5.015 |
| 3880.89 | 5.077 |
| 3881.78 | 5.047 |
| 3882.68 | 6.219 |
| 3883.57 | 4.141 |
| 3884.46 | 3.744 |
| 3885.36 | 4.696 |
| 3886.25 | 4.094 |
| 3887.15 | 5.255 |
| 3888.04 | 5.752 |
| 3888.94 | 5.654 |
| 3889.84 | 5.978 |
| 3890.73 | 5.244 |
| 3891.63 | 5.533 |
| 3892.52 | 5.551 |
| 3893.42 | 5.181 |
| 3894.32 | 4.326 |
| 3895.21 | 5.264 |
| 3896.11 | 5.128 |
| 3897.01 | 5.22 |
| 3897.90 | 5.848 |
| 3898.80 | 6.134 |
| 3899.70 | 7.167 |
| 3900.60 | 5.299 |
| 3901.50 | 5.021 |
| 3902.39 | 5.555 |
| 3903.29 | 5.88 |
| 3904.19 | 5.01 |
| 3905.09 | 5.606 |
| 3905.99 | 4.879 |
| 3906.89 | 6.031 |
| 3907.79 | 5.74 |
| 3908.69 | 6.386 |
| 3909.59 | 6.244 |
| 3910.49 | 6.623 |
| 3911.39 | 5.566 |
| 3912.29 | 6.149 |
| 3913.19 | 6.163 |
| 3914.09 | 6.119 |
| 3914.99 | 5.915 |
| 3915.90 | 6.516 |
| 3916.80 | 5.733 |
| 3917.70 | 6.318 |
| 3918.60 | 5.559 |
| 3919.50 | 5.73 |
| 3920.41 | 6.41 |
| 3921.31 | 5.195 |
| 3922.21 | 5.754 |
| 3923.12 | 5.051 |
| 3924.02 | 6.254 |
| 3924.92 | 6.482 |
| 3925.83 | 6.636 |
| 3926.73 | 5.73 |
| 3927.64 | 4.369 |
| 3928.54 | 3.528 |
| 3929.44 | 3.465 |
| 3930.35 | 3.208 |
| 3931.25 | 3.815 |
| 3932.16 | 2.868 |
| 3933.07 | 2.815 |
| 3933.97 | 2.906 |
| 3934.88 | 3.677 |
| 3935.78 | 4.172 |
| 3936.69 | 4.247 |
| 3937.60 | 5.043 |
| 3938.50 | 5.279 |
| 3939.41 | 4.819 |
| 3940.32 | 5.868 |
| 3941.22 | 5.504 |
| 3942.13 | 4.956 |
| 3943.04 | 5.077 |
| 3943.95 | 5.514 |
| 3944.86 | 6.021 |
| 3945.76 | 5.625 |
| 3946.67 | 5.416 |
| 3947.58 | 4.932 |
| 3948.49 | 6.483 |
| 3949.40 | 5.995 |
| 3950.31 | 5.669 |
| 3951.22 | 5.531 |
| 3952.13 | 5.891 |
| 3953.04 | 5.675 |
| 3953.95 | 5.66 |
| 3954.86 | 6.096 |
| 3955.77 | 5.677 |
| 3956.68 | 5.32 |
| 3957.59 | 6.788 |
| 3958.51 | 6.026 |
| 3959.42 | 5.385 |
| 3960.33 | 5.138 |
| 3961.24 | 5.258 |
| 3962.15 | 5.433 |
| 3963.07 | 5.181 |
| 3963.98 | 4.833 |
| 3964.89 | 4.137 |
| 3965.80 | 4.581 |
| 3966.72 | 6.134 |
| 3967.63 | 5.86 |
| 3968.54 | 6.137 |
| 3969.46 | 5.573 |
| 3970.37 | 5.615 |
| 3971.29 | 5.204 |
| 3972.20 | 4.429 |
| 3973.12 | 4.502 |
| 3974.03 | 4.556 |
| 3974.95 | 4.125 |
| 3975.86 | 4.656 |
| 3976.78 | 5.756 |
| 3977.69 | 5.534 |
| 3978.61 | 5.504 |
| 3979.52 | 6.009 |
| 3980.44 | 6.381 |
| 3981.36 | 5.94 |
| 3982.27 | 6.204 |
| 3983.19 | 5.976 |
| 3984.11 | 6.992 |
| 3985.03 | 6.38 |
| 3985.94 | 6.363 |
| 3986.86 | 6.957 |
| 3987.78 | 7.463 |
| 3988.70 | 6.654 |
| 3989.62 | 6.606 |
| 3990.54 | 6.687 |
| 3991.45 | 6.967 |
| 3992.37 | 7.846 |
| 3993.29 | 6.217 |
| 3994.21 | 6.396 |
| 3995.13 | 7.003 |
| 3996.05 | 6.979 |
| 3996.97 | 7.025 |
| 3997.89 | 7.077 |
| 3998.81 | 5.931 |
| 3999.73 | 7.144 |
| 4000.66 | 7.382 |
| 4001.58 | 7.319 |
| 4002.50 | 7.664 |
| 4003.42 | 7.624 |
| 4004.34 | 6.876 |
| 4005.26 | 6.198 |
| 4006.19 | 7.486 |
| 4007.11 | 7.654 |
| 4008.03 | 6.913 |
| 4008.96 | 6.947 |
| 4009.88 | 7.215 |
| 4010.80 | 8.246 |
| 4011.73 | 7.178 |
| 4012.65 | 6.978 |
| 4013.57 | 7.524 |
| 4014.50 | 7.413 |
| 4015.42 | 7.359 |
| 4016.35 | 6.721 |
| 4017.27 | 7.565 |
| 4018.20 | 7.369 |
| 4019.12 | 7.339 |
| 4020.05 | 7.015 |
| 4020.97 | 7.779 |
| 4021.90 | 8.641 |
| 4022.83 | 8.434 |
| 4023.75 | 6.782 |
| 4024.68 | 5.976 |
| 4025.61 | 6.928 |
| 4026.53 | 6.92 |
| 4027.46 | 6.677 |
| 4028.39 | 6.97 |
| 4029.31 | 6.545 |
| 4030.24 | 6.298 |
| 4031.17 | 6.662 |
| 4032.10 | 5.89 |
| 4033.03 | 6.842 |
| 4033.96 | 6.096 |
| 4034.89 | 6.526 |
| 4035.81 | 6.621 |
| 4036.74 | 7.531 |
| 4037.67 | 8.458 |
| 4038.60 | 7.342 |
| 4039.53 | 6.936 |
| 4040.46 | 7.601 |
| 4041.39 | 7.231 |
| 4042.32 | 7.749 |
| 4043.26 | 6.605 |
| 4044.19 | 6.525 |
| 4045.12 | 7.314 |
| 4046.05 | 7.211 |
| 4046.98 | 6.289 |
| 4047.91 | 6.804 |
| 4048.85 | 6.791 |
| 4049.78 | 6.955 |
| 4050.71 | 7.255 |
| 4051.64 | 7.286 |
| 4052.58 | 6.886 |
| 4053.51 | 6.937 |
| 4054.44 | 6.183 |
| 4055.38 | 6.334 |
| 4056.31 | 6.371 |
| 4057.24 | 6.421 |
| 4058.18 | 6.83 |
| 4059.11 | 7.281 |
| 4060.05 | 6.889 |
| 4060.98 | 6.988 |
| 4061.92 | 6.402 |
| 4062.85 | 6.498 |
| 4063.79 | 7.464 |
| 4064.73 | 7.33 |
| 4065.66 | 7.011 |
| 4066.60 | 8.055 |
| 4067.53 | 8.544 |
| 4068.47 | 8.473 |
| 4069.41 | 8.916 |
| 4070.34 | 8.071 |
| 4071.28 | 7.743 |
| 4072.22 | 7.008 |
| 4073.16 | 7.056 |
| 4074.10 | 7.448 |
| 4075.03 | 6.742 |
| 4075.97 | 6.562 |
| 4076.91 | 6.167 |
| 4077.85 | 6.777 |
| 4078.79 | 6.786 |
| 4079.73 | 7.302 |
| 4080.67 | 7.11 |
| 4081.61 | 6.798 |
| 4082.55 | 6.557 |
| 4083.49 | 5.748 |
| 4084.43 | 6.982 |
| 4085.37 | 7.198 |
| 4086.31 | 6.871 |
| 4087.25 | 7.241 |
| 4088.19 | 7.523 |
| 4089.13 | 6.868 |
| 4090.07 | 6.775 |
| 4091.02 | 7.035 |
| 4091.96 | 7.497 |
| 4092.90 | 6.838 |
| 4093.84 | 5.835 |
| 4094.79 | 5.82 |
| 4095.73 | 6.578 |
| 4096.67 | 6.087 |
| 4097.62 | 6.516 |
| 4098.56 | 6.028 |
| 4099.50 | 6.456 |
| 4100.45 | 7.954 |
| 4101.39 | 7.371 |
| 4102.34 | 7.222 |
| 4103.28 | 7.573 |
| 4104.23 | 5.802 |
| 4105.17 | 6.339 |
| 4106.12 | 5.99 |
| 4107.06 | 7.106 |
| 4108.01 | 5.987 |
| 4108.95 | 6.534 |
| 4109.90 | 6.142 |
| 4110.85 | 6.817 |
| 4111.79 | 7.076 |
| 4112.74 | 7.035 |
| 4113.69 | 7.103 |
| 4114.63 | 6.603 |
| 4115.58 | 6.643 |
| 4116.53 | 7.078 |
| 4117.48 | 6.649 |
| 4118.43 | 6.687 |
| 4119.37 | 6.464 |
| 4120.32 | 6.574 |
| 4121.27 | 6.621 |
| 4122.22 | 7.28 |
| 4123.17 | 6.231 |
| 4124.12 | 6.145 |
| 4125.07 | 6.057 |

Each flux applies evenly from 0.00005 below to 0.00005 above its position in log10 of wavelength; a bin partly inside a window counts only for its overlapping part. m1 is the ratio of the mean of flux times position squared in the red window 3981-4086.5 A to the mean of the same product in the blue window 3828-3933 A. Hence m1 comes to 1.36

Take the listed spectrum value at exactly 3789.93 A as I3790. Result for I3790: 5.722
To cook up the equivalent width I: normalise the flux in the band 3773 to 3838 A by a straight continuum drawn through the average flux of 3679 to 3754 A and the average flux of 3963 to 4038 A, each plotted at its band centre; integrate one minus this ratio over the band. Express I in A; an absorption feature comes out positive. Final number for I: 10.0 A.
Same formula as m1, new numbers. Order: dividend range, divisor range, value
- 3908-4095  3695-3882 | 1.32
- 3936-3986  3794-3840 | 1.34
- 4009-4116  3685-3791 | 1.56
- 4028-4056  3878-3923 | 1.34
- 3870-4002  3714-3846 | 1.20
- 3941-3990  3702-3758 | 1.15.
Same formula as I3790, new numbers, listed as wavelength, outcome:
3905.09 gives 5.606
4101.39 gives 7.371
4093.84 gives 5.835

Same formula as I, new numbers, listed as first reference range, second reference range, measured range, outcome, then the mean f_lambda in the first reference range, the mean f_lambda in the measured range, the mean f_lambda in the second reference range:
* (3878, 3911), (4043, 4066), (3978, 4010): -2.5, 5.38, 6.79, 6.84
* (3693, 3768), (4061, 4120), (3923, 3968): 8.4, 5.37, 5.12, 6.92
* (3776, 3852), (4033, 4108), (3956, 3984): 3.1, 4.78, 5.43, 6.96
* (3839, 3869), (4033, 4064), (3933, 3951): 4.2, 6.34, 5.06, 6.92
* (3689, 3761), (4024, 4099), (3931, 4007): 8.8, 5.38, 5.76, 6.93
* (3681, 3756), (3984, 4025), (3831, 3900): 5.6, 5.28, 5.73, 7.12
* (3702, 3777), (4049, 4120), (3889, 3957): 8.7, 5.35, 5.38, 6.9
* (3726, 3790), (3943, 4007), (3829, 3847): 6.8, 5.45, 3.53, 6.03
